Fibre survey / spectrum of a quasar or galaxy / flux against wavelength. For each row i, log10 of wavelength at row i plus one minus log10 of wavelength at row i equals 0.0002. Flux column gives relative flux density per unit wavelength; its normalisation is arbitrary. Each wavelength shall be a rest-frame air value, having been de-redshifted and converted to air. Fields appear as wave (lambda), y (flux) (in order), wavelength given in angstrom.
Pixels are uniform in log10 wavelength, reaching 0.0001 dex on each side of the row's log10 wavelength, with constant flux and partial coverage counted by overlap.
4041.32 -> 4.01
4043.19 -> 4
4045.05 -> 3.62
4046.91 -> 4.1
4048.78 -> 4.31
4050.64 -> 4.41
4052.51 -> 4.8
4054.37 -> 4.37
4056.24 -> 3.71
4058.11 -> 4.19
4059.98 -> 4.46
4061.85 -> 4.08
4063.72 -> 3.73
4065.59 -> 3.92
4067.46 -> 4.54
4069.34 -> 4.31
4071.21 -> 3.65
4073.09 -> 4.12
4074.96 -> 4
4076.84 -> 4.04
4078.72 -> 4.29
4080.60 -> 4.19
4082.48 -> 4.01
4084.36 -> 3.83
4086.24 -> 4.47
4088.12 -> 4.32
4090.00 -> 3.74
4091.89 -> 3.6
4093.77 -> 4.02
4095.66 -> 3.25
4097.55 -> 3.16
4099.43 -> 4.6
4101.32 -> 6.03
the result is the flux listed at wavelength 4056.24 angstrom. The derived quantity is 3.71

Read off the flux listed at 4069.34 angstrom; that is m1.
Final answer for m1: 4.31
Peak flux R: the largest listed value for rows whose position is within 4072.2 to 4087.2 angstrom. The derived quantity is 4.47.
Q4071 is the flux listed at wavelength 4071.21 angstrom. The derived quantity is 3.65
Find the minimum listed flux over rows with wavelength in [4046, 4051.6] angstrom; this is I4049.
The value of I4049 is 4.1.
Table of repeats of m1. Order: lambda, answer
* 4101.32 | 6.03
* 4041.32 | 4.01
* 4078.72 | 4.29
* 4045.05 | 3.62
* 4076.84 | 4.04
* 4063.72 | 3.73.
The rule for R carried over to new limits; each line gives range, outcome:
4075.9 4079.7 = 4.29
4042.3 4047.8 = 4.1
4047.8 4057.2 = 4.8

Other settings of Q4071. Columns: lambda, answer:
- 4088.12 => 4.32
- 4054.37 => 4.37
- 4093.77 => 4.02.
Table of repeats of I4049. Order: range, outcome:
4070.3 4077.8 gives 3.65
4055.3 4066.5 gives 3.71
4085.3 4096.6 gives 3.25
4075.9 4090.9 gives 3.74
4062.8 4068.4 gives 3.73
